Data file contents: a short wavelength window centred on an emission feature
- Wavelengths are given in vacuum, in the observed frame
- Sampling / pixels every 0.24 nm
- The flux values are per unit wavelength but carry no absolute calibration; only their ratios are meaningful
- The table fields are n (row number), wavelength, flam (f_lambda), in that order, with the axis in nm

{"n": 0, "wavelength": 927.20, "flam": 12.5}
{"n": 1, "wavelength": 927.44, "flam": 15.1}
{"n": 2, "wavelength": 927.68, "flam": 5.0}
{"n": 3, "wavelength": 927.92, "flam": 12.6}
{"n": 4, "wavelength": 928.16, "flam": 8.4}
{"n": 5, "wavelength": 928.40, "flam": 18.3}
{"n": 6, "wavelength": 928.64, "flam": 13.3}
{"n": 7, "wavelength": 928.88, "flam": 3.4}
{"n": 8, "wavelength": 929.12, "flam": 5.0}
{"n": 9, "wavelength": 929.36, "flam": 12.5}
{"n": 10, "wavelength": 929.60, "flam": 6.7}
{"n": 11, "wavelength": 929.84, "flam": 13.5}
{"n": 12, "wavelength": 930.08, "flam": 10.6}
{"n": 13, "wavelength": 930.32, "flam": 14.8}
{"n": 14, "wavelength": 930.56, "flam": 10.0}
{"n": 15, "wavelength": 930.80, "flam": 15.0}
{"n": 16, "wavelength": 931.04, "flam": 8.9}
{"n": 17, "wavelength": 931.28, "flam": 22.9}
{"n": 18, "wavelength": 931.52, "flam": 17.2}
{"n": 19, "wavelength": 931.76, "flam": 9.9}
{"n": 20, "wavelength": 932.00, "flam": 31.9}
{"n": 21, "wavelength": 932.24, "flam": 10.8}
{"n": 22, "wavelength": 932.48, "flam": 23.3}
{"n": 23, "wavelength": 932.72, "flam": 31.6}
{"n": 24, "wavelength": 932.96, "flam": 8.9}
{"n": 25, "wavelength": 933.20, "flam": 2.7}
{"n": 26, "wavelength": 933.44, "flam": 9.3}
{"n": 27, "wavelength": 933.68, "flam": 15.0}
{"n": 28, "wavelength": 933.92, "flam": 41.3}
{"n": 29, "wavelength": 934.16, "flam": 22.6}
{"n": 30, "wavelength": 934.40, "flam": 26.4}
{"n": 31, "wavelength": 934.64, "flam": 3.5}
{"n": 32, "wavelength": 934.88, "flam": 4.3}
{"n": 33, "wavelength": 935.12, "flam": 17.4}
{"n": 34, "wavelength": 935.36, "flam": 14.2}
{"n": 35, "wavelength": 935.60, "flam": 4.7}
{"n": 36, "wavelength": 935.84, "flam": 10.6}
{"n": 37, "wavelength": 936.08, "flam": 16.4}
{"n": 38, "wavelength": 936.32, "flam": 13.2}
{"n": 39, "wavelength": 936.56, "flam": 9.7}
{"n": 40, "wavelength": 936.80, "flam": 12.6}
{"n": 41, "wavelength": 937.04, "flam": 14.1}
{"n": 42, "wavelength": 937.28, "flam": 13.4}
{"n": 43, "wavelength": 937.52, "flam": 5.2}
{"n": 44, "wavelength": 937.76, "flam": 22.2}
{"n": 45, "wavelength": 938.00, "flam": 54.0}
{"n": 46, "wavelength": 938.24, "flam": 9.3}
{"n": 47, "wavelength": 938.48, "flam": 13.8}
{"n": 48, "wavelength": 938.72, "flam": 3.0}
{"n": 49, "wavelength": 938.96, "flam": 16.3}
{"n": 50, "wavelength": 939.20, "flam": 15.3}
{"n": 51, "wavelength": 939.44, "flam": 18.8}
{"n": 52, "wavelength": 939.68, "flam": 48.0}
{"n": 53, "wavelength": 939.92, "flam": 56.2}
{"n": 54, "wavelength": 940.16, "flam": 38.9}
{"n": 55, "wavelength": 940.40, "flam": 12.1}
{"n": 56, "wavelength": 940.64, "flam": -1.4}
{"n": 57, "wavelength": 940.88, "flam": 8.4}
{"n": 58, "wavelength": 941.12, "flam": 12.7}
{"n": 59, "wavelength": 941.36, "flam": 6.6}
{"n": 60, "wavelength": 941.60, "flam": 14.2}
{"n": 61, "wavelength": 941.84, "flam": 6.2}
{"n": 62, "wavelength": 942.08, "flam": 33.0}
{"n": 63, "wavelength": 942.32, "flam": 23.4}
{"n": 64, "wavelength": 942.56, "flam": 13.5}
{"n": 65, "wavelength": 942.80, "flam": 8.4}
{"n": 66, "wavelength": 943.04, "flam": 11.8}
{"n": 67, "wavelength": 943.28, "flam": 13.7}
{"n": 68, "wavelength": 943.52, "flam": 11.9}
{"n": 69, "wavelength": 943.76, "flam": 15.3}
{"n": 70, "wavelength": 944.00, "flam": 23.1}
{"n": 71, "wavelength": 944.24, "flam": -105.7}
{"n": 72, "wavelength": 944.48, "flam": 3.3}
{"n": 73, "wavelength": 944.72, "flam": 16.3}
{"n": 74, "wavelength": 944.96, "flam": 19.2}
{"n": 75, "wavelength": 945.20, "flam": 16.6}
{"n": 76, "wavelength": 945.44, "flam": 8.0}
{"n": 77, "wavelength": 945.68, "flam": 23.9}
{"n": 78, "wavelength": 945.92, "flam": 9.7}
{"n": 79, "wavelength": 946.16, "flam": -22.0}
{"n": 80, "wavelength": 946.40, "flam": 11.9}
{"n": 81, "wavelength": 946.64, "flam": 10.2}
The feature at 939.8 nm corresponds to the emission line H-beta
